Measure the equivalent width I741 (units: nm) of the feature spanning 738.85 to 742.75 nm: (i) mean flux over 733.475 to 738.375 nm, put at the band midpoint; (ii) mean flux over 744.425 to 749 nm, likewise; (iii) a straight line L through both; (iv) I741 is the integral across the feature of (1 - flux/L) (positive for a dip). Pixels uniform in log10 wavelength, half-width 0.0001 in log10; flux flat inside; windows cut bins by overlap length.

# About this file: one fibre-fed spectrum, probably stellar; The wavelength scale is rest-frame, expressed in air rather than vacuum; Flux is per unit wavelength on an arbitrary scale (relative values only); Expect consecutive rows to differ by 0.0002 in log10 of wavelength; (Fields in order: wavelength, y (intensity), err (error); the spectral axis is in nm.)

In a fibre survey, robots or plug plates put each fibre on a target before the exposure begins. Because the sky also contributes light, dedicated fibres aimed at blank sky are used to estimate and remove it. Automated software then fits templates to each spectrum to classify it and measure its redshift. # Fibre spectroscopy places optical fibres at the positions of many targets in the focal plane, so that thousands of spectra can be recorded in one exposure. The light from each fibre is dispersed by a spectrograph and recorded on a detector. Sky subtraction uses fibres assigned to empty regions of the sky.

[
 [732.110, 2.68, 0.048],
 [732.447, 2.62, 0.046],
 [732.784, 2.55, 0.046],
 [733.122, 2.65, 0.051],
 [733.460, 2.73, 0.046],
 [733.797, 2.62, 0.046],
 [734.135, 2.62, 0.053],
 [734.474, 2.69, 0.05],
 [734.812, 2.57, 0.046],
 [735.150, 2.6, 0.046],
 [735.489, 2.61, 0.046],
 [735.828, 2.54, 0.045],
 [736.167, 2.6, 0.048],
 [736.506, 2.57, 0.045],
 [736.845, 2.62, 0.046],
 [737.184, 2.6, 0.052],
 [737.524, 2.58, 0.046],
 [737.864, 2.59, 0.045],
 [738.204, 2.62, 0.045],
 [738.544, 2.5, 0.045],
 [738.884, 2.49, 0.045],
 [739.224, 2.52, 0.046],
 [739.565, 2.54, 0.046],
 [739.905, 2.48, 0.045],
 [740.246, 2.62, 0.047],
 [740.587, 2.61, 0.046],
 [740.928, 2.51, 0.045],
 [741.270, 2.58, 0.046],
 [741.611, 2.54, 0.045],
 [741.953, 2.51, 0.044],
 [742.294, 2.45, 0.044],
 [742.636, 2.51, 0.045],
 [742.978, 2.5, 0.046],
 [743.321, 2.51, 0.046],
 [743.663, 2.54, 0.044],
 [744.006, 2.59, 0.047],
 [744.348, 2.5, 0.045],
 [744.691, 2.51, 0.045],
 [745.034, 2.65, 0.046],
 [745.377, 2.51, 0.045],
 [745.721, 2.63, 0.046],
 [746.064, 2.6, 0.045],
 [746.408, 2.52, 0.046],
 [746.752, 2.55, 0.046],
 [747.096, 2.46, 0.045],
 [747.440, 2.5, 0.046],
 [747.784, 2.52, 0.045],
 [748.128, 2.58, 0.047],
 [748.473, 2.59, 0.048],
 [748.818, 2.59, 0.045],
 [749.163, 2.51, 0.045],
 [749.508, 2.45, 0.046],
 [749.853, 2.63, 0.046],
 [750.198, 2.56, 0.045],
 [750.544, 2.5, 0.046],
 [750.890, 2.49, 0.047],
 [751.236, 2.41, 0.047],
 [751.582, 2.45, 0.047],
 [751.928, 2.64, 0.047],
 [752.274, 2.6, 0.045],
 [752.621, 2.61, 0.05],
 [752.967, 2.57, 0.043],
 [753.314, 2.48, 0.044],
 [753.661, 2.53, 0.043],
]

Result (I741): 0.08 nm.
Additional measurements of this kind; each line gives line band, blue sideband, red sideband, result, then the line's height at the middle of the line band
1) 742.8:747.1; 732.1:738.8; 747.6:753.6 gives 0.03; 2.56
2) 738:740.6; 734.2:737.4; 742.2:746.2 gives 0.03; 2.58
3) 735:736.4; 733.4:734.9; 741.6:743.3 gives 0.02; 2.62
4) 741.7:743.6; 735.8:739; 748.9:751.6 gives 0.03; 2.55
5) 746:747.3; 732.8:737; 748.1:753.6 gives 0.02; 2.56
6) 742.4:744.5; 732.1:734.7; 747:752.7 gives 0.04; 2.58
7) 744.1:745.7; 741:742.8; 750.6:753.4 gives -0.02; 2.52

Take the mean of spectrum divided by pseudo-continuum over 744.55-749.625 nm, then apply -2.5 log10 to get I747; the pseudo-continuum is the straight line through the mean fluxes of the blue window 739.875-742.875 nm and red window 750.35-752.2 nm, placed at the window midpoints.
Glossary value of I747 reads -0.01 mag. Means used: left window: 2.54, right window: 2.5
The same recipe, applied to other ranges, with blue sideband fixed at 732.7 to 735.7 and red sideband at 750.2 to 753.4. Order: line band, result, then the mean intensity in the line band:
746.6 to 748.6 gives 0.01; 2.53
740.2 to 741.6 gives 0.01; 2.57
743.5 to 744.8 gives 0.02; 2.54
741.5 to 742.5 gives 0.04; 2.5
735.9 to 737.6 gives 0.01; 2.59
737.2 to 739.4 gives 0.02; 2.55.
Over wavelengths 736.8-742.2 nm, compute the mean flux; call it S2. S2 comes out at 2.55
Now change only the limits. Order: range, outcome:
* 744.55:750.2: 2.55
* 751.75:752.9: 2.61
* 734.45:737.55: 2.59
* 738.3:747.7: 2.54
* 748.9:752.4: 2.52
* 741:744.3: 2.52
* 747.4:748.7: 2.55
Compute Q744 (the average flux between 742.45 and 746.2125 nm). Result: 2.55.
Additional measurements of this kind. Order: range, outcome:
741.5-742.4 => 2.5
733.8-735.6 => 2.62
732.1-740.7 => 2.59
